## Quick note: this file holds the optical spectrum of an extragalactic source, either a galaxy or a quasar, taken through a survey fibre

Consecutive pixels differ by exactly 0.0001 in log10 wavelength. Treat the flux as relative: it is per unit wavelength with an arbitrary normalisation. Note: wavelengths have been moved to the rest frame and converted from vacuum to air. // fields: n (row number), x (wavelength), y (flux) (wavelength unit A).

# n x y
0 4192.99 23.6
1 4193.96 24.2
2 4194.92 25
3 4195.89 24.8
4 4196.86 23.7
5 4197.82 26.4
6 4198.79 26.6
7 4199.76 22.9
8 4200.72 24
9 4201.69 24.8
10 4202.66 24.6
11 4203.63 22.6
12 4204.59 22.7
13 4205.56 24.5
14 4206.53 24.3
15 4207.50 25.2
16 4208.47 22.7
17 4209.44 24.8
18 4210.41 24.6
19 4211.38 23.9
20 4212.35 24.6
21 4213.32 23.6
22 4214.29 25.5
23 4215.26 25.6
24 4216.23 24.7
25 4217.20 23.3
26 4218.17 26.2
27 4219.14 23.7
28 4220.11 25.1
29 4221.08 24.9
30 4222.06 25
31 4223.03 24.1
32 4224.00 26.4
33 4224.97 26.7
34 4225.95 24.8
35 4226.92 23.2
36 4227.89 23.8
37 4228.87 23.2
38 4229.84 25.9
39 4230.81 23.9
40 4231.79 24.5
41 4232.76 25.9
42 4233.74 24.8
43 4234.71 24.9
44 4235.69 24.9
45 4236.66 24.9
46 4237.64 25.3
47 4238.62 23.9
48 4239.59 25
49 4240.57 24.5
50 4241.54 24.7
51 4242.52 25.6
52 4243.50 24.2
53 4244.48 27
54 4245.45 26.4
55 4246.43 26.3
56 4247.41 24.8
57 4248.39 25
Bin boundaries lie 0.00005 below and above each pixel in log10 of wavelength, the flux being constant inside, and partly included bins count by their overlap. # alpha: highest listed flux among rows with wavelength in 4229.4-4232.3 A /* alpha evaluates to 25.9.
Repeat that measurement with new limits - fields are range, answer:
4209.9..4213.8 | 24.6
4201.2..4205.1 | 24.8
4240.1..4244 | 25.6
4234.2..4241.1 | 25.3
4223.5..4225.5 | 26.7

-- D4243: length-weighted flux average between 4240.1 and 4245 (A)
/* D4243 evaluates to 25.2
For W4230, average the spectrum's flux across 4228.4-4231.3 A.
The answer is 24.4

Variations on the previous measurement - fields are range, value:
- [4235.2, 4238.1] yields 25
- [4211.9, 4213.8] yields 24.1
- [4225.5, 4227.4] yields 24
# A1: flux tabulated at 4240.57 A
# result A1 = 24.5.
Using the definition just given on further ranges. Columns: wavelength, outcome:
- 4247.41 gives 24.8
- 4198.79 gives 26.6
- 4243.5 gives 24.2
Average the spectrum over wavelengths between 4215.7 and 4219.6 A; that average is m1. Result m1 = 24.5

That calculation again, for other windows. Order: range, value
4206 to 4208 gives 24.7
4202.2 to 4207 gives 23.7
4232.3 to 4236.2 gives 25.1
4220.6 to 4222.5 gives 24.8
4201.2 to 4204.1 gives 23.9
